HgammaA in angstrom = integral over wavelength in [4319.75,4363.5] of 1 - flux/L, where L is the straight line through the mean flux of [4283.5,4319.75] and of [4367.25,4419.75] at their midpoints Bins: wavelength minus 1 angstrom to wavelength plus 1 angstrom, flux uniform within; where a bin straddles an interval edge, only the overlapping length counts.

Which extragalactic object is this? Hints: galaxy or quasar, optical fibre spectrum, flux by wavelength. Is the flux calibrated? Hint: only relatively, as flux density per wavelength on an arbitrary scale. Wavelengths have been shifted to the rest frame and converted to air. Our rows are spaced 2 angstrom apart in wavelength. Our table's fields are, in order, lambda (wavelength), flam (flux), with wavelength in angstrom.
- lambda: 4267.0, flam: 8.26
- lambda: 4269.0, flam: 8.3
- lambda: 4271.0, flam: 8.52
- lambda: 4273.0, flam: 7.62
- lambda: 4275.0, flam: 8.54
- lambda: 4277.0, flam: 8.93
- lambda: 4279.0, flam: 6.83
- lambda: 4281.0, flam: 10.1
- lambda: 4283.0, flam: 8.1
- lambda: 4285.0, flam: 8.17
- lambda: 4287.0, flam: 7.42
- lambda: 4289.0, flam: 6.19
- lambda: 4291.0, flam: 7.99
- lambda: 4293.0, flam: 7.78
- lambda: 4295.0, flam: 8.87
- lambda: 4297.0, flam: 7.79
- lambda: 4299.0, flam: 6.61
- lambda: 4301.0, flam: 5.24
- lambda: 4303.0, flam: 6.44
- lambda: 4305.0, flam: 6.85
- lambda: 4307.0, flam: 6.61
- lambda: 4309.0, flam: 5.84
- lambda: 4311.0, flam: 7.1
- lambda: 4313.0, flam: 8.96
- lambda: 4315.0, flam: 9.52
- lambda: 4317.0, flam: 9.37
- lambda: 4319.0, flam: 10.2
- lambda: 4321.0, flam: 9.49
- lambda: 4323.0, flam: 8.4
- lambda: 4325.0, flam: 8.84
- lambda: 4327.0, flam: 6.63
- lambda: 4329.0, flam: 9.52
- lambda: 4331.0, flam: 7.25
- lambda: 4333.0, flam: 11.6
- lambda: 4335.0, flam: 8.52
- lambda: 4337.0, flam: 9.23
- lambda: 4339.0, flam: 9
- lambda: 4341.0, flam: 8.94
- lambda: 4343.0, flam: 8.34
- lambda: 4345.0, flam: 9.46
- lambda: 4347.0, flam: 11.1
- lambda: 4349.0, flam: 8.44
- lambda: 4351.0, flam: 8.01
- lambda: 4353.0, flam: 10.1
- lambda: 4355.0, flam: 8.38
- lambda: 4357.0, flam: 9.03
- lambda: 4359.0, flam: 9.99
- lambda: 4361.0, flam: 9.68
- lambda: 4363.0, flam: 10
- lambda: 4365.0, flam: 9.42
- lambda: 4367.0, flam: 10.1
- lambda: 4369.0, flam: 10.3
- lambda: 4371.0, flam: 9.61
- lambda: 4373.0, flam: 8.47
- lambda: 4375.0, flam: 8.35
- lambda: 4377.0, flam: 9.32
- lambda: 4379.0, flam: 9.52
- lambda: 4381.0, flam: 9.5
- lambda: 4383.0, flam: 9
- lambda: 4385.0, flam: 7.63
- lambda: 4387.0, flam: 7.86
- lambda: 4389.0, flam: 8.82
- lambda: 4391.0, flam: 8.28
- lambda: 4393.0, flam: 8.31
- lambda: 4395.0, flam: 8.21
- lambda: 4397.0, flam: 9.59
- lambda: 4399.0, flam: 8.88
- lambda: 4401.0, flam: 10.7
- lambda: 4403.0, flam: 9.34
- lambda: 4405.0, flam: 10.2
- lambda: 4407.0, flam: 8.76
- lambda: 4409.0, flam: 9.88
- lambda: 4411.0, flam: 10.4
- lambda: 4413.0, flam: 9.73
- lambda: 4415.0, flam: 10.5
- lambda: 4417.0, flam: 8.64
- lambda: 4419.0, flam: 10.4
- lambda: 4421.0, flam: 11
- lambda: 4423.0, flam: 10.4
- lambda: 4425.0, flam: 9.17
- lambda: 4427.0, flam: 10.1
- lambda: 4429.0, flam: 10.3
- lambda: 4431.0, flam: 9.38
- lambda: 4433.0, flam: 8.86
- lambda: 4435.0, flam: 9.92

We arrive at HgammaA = -4.0 angstrom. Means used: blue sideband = 7.6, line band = 9.08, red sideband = 9.25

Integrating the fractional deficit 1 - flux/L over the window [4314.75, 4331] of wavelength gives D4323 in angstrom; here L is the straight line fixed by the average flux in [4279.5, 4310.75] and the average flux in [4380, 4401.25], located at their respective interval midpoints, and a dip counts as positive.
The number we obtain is -2.40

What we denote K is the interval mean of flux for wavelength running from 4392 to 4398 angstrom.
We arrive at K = 8.7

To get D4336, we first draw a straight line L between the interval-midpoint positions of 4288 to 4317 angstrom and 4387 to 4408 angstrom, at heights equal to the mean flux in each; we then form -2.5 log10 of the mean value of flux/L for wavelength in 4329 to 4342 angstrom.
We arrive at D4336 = -0.152 mag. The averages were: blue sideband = 7.34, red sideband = 9.05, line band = 9.12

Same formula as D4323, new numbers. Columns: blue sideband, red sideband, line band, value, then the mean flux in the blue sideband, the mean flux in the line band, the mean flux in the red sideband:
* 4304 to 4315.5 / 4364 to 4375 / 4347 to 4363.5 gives -0.6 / 7.39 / 9.29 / 9.47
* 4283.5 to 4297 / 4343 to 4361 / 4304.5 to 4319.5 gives 0.5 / 7.75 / 8.03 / 9.28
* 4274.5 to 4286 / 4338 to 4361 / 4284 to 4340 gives 4.7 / 8.44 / 8.05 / 9.19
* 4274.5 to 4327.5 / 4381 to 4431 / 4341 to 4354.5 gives -1.0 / 7.89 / 9.19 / 9.42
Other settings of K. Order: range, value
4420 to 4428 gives 10.2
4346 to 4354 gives 9.41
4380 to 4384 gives 9.25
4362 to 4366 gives 9.71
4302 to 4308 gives 6.63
